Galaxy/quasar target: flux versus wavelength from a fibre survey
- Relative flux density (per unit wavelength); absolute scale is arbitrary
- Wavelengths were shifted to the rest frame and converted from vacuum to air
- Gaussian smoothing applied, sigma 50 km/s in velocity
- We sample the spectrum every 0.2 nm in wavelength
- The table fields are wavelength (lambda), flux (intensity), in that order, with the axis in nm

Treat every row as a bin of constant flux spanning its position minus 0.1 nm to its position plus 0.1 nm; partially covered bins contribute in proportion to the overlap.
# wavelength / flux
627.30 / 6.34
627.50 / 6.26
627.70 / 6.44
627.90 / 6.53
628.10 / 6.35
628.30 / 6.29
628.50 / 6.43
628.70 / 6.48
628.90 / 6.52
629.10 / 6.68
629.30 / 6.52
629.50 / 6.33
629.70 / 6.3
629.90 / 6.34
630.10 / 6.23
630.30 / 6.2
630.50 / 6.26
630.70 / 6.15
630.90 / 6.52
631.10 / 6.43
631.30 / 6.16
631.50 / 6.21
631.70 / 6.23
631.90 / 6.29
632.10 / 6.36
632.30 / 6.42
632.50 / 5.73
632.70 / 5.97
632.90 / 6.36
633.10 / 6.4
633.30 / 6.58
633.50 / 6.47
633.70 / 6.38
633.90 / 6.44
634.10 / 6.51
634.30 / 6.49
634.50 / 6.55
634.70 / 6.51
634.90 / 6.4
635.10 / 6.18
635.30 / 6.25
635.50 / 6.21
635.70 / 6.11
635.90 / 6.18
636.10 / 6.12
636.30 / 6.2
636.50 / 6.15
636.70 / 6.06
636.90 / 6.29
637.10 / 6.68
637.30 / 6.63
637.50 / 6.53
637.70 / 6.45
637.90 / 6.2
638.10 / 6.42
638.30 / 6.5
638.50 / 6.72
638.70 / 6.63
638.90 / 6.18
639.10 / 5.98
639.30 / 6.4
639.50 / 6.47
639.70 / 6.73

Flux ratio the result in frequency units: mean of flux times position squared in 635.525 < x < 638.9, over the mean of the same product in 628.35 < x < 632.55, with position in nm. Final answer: 1.03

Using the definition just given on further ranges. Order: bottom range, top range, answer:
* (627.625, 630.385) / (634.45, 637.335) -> 1.00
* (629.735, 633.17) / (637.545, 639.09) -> 1.05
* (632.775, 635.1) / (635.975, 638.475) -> 1.00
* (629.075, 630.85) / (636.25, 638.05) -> 1.03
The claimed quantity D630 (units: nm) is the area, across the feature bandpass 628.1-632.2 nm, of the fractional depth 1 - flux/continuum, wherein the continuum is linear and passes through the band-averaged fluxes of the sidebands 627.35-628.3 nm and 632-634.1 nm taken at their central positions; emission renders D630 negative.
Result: 0.00 nm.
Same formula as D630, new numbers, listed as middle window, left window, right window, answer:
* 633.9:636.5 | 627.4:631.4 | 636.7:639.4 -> 0.04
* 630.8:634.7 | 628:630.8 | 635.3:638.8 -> 0.01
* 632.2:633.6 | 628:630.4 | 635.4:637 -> 0.00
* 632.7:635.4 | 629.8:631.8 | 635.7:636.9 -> -0.09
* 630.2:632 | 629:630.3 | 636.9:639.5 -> 0.03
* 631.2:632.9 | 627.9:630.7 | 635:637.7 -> 0.04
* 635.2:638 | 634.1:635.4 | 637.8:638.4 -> 0.04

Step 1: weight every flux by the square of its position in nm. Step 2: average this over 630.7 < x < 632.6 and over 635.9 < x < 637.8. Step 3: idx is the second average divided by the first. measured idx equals 1.0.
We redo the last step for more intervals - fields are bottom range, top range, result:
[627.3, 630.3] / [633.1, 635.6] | 1.02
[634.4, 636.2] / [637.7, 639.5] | 1.03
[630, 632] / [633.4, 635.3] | 1.04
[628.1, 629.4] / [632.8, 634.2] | 1.01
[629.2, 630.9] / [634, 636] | 1.02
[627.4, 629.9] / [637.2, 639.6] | 1.03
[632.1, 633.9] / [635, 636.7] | 0.99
